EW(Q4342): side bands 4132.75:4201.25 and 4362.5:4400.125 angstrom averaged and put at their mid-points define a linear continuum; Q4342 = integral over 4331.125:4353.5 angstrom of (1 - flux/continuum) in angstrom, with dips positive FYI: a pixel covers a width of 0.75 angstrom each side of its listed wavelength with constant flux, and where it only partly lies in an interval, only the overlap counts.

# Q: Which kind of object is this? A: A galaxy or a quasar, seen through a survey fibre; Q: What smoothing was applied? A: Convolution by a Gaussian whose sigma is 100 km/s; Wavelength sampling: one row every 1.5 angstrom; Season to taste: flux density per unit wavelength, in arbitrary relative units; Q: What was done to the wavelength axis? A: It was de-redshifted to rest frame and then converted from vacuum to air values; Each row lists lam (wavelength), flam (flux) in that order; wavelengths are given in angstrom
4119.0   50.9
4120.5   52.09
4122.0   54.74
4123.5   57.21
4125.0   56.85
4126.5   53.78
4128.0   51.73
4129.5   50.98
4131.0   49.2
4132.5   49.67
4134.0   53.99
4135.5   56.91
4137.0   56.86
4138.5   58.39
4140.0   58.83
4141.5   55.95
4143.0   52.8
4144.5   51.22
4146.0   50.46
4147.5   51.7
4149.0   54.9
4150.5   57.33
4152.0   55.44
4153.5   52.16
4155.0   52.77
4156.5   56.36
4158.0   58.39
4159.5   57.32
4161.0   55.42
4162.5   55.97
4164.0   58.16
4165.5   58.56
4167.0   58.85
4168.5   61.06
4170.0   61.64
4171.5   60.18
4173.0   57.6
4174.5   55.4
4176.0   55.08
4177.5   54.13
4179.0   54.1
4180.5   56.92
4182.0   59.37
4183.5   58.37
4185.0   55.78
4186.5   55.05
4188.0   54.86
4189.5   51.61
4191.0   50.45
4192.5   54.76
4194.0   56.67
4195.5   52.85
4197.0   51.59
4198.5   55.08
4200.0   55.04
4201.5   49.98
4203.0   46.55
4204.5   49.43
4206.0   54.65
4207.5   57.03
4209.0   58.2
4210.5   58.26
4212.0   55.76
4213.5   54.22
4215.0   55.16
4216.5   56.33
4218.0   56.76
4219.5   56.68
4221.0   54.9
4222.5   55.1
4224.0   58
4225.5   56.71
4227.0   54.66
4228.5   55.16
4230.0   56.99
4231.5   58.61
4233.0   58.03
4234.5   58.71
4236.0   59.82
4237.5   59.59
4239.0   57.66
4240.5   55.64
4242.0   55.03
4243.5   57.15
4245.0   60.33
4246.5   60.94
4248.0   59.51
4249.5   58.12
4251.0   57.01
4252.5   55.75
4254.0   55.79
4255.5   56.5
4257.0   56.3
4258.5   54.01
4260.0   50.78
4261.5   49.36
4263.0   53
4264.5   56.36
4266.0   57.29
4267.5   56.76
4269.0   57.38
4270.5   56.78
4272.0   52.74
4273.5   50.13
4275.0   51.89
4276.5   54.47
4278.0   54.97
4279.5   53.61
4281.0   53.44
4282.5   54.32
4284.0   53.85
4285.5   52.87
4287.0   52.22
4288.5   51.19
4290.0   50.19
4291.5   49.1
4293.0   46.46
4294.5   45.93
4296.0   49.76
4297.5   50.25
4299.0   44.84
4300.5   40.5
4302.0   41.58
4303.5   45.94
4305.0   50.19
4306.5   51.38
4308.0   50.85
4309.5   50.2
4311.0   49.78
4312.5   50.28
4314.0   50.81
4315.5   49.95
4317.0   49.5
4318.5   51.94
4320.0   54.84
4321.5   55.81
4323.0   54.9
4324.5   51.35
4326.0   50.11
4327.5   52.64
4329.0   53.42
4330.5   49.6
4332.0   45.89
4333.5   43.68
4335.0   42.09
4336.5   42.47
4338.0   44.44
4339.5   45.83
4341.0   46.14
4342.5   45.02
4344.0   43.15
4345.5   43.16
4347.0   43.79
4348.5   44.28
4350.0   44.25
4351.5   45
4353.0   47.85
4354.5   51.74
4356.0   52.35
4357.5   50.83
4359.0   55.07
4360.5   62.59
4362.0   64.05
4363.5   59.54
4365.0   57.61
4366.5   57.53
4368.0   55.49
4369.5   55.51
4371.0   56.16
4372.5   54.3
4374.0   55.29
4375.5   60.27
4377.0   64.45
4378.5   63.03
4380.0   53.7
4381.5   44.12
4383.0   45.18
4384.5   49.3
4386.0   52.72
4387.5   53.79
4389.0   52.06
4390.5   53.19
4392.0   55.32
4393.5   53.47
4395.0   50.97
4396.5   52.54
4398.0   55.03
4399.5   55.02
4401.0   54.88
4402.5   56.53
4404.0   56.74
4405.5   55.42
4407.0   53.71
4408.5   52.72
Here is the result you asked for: 4.2 angstrom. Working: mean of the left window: 55.6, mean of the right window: 54.7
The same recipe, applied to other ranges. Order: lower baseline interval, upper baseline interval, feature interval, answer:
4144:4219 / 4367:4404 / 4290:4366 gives 7.40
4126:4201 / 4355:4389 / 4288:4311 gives 3.10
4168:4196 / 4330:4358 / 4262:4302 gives -1.57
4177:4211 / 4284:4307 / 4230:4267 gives -4.06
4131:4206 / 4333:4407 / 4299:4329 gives 1.58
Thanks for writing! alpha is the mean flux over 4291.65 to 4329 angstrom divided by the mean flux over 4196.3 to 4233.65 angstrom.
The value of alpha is 0.90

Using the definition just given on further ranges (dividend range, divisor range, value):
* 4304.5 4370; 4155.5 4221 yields 0.90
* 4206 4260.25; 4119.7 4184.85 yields 1.02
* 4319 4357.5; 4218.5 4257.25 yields 0.84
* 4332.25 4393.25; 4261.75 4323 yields 1.00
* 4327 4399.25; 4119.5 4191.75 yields 0.93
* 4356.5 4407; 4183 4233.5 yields 1.00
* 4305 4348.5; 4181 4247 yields 0.87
